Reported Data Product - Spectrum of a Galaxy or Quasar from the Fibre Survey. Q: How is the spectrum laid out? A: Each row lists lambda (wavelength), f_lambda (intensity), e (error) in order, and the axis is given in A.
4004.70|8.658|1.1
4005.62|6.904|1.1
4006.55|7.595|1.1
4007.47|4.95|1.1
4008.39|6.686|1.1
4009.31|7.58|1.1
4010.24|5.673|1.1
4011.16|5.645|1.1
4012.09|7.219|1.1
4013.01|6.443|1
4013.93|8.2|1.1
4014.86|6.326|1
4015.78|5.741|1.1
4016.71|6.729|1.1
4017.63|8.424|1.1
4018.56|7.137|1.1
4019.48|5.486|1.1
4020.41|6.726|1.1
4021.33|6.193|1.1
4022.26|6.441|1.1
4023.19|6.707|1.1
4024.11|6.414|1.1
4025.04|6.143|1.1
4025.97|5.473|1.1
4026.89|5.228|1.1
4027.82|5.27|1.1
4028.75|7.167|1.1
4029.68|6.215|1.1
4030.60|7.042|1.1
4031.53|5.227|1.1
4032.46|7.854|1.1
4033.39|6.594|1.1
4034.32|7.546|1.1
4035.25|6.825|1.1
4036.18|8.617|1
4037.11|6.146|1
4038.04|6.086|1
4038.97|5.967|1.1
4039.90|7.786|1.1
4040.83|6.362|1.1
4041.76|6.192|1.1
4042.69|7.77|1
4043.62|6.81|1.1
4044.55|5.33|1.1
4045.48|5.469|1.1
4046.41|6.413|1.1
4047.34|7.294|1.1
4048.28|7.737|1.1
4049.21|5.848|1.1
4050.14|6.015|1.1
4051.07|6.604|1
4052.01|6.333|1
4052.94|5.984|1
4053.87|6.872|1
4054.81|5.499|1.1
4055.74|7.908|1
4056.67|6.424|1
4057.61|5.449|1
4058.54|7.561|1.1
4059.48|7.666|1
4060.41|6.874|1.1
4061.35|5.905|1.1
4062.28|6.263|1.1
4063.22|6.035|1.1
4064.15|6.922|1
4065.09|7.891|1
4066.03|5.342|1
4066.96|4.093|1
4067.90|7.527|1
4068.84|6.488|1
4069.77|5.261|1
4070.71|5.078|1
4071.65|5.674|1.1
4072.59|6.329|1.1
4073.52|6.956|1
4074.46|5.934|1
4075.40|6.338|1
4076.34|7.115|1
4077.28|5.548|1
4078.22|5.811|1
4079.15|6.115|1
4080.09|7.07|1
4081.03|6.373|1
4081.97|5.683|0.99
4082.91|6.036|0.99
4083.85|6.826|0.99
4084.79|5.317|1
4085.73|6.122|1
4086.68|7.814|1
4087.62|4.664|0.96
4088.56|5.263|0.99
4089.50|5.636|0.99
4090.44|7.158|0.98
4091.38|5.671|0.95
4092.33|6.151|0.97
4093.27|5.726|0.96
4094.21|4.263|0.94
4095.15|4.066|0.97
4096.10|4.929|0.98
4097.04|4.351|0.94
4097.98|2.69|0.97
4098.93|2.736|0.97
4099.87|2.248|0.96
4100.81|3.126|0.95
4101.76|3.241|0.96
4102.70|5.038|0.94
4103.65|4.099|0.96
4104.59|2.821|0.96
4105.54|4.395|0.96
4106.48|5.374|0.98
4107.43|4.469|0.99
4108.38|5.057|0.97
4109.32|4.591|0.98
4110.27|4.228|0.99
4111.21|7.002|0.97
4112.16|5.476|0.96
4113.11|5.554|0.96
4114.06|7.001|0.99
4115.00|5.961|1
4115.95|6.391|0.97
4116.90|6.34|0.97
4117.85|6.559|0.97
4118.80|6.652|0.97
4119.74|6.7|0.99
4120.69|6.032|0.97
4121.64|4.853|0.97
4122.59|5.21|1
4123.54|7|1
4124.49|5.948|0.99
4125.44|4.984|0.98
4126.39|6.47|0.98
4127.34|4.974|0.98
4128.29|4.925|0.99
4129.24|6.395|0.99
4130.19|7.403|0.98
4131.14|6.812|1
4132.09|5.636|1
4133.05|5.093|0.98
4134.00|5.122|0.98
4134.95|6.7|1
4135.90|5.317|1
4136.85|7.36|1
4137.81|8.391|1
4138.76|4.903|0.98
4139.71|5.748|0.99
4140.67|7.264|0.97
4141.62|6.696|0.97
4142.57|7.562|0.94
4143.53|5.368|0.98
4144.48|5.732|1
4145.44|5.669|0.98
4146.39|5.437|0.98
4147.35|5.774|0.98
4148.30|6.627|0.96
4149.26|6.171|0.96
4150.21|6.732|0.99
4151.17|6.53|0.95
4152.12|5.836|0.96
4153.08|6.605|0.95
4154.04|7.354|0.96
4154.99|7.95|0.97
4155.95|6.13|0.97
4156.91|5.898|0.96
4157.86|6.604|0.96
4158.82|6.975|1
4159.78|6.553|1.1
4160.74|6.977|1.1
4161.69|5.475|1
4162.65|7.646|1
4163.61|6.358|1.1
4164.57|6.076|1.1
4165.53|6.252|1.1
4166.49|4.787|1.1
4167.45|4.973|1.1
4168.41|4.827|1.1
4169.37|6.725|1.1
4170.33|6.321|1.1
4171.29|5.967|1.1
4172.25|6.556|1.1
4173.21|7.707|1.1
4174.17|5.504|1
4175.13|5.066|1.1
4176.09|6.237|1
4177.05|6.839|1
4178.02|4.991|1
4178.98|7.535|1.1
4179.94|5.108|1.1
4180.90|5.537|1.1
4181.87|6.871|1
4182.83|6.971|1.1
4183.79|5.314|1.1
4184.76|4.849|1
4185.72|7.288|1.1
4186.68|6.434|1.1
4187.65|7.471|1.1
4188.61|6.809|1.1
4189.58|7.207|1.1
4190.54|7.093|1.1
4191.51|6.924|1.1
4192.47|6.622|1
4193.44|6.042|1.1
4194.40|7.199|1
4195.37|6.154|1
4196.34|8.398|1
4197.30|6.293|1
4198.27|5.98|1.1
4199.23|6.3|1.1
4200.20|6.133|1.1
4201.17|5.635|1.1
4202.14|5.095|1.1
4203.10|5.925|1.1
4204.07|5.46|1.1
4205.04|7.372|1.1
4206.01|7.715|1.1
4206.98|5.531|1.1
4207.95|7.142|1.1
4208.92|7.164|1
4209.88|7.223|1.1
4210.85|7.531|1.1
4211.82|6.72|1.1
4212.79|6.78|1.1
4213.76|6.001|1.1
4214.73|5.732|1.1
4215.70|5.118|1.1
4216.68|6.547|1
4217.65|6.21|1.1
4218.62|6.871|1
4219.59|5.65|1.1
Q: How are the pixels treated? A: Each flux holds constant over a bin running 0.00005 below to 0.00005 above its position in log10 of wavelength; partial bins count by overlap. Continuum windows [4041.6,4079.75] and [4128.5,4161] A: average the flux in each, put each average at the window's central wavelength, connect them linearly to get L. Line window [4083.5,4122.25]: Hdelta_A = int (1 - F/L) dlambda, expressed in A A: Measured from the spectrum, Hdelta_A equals 7.23 A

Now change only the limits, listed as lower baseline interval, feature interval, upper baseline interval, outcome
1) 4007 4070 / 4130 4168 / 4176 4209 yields 0.9 A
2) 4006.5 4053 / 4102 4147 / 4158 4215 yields 4.6 A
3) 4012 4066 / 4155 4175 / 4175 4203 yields 0.5 A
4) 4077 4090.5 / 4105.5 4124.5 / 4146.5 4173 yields 1.2 A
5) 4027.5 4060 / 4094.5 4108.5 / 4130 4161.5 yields 5.6 A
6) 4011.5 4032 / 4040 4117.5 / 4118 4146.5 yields 6.0 A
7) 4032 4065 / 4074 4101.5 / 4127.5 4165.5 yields 4.9 A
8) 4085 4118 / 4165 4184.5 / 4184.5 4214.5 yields 0.7 A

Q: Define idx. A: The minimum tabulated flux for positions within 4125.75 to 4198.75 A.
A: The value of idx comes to 4.787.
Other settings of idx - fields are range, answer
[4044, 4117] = 2.248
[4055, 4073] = 4.093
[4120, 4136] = 4.853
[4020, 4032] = 5.227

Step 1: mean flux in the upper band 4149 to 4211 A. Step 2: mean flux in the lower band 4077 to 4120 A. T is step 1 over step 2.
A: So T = 1.21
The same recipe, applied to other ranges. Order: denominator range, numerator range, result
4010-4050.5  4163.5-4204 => 0.95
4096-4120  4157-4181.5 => 1.26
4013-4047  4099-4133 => 0.82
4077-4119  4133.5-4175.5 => 1.19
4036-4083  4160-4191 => 0.98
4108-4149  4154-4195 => 1.06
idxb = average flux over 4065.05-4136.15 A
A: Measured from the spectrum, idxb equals 5.56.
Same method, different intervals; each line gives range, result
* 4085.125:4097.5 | 5.52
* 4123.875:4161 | 6.27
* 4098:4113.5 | 4.29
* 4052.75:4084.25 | 6.32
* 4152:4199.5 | 6.4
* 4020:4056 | 6.51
